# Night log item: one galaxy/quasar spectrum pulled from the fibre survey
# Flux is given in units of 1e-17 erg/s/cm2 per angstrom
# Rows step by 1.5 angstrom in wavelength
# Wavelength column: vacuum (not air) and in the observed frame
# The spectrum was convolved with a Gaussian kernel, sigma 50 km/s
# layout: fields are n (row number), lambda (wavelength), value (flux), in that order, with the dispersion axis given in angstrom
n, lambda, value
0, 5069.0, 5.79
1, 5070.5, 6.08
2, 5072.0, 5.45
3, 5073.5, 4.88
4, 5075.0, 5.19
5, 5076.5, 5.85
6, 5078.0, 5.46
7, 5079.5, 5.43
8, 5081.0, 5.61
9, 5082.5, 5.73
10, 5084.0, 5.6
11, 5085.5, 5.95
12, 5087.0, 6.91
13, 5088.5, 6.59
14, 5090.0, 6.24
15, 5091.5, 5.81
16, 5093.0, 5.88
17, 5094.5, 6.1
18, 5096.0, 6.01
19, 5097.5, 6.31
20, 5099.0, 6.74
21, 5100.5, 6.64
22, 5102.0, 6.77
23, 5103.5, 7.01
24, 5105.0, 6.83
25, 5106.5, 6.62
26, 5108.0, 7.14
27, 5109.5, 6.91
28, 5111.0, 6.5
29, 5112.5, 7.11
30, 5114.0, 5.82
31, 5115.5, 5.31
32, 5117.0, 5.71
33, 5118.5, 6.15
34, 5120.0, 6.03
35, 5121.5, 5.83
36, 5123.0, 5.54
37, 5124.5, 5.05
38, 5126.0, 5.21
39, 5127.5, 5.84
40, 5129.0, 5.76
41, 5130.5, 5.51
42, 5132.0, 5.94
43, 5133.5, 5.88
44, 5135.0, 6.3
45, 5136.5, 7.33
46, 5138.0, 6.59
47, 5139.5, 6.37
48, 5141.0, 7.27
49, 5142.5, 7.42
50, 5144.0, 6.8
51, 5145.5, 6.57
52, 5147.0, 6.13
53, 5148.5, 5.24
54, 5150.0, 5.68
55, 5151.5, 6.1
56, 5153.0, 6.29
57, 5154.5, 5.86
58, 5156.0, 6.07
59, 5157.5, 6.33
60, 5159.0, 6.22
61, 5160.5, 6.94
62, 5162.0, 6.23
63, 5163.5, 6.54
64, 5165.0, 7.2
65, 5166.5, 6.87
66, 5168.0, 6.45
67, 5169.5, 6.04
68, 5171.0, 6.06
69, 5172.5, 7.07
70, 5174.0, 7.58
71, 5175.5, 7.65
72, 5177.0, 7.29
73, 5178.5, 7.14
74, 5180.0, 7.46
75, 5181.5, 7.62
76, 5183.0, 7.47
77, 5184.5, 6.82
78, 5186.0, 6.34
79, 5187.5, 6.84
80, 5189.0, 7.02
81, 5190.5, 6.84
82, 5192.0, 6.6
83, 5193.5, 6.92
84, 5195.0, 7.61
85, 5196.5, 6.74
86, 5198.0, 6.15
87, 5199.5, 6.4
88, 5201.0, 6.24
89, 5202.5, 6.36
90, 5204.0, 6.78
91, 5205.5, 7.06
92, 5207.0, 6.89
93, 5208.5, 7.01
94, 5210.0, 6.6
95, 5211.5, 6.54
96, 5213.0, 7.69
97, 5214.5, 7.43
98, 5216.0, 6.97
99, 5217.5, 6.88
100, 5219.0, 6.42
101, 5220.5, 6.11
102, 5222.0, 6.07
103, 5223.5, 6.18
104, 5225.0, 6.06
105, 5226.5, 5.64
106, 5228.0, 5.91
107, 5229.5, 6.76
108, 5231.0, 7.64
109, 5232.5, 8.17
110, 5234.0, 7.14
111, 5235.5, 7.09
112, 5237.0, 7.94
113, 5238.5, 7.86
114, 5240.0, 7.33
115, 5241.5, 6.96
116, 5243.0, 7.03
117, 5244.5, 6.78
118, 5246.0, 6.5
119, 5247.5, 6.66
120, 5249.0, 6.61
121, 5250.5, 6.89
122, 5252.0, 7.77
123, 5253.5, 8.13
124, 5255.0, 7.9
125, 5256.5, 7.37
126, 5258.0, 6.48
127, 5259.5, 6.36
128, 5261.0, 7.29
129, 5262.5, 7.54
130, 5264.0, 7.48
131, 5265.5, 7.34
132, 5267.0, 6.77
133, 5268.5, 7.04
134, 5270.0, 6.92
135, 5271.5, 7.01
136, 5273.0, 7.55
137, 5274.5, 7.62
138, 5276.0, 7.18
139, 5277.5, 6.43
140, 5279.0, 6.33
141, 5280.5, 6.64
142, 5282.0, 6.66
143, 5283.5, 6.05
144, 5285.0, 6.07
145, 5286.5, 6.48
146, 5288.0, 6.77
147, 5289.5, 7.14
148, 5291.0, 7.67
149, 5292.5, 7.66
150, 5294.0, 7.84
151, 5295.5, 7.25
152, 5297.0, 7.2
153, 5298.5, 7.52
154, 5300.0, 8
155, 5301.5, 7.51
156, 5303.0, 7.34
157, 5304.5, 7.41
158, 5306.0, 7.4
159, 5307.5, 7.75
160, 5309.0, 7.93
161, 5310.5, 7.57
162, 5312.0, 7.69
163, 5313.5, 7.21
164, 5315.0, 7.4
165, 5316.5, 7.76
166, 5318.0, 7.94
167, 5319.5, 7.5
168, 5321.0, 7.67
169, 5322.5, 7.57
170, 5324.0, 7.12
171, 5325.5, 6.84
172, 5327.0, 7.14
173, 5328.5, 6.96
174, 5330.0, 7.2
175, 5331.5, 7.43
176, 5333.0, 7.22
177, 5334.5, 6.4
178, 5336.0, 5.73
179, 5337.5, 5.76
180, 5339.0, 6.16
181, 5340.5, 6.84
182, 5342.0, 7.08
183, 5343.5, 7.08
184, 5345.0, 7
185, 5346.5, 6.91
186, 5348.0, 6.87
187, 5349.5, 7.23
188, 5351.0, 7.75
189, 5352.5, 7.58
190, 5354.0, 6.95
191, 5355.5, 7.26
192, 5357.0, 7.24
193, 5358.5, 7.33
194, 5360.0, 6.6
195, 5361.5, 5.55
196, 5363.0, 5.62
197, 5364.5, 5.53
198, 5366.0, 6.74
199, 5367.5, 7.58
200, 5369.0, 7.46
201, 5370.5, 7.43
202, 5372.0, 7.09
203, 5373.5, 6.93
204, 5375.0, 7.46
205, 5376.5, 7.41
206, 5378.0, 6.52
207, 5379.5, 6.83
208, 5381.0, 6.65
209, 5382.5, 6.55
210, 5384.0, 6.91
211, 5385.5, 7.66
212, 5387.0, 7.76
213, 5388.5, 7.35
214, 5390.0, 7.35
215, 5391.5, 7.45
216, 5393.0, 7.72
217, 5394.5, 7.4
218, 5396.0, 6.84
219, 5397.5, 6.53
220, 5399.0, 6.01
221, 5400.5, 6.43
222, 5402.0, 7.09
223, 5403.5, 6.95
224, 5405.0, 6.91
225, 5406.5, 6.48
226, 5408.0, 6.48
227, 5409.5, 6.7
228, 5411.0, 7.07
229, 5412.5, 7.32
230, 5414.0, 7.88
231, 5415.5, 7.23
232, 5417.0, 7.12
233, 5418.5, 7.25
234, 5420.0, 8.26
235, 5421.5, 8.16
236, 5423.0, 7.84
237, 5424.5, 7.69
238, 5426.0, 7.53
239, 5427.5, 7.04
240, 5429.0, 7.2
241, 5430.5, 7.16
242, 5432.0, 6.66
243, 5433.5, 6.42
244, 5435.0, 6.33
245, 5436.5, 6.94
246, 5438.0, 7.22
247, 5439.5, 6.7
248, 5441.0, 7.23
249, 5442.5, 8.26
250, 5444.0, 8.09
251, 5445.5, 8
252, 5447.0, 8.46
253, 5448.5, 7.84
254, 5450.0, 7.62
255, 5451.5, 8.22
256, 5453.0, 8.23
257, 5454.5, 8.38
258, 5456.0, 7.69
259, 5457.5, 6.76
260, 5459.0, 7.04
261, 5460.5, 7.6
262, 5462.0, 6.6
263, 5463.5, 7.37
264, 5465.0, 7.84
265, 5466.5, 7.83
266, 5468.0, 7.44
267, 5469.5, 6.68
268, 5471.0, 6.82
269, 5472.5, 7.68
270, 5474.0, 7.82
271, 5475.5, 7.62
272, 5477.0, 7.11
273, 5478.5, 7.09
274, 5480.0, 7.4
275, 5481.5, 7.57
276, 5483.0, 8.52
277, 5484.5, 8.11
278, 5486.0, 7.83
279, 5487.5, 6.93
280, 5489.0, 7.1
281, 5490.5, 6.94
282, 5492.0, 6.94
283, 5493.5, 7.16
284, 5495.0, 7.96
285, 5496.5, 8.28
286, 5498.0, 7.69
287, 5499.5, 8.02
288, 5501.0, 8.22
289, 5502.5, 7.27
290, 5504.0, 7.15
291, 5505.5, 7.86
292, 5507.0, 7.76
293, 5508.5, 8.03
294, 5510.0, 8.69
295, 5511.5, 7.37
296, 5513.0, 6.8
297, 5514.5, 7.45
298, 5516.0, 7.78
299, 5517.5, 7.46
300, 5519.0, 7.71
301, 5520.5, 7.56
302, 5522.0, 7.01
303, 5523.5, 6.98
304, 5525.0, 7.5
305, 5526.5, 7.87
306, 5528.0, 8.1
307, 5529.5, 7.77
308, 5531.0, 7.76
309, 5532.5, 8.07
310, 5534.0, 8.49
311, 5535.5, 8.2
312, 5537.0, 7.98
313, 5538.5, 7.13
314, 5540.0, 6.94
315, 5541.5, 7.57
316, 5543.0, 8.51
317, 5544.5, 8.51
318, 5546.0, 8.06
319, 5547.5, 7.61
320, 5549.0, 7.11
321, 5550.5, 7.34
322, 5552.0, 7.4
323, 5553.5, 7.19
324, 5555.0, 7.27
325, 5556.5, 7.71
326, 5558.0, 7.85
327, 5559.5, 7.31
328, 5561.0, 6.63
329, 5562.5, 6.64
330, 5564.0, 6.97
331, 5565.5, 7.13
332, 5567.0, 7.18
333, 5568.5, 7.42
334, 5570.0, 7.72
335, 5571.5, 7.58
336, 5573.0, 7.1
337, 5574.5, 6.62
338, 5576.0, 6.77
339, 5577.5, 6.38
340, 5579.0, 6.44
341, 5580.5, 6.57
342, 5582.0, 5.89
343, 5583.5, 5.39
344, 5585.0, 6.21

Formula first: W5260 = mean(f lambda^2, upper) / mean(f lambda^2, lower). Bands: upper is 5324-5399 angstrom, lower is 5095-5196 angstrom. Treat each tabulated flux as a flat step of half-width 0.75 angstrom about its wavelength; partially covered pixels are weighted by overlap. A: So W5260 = 1.16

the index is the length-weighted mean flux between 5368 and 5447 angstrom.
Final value 7.19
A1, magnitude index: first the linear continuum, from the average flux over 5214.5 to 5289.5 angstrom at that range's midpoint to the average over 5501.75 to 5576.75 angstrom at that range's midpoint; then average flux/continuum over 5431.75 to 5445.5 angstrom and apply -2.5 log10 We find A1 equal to 0.02 mag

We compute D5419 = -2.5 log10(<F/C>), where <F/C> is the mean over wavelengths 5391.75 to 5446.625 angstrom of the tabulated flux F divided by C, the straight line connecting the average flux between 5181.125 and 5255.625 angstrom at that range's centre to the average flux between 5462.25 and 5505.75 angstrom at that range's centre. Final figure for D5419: 0.03 mag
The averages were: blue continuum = 6.9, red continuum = 7.51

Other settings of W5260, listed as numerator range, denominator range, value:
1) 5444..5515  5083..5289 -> 1.27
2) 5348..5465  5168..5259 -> 1.12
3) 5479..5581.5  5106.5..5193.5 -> 1.34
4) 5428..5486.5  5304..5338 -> 1.08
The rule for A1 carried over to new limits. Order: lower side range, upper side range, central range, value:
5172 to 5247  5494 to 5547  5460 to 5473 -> 0.044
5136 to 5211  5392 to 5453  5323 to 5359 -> 0.019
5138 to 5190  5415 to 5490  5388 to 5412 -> 0.061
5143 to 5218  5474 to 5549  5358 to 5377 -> 0.068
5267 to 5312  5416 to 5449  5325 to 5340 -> 0.088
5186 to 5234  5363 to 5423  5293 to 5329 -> -0.085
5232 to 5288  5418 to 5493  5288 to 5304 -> -0.052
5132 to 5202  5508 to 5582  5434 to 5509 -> -0.037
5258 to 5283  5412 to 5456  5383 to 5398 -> 0.013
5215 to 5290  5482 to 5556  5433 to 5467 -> -0.007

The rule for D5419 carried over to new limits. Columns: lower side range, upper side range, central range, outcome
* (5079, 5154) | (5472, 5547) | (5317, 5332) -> -0.06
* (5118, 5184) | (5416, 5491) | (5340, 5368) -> 0.04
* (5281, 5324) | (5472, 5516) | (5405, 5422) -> 0.04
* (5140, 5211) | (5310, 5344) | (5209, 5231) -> 0.04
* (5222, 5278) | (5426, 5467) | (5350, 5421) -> 0.04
